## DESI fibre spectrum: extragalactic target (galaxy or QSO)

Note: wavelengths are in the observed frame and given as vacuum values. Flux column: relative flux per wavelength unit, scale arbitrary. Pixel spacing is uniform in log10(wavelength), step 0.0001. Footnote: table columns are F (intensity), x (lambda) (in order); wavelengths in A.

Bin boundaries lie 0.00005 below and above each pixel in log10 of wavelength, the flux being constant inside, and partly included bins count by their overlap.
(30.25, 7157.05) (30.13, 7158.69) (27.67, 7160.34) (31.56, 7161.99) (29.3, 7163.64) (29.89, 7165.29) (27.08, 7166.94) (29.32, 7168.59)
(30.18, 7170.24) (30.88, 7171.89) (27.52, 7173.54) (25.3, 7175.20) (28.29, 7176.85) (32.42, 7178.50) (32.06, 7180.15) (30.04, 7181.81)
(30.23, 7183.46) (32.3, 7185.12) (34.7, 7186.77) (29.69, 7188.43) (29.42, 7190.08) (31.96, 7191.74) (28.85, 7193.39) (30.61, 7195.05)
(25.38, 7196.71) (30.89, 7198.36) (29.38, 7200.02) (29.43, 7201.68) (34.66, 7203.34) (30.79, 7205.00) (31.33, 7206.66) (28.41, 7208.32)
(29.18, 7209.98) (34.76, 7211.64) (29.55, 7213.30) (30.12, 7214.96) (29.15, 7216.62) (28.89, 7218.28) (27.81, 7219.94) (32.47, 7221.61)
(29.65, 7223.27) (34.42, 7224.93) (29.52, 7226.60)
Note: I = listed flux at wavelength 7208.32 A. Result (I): 28.41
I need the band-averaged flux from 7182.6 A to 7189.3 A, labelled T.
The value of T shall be 31.7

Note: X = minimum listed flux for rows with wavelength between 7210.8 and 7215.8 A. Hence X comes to 29.55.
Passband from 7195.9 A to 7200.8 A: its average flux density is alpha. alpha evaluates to 28.6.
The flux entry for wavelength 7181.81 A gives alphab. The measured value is 30.04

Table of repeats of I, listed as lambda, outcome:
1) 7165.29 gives 29.89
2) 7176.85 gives 28.29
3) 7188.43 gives 29.69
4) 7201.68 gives 29.43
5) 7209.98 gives 29.18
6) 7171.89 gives 30.88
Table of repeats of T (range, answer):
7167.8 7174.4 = 29.4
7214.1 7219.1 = 29.4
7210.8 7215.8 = 31.5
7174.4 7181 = 29.5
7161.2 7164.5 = 30.4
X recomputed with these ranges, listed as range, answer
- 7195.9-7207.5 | 25.38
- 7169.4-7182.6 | 25.3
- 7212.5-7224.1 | 27.81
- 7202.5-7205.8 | 30.79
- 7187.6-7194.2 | 28.85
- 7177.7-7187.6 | 30.04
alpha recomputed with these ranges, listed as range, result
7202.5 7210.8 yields 30.9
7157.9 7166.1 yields 29.7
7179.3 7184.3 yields 30.8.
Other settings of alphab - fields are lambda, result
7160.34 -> 27.67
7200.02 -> 29.38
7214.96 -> 30.12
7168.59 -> 29.32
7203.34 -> 34.66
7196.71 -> 25.38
